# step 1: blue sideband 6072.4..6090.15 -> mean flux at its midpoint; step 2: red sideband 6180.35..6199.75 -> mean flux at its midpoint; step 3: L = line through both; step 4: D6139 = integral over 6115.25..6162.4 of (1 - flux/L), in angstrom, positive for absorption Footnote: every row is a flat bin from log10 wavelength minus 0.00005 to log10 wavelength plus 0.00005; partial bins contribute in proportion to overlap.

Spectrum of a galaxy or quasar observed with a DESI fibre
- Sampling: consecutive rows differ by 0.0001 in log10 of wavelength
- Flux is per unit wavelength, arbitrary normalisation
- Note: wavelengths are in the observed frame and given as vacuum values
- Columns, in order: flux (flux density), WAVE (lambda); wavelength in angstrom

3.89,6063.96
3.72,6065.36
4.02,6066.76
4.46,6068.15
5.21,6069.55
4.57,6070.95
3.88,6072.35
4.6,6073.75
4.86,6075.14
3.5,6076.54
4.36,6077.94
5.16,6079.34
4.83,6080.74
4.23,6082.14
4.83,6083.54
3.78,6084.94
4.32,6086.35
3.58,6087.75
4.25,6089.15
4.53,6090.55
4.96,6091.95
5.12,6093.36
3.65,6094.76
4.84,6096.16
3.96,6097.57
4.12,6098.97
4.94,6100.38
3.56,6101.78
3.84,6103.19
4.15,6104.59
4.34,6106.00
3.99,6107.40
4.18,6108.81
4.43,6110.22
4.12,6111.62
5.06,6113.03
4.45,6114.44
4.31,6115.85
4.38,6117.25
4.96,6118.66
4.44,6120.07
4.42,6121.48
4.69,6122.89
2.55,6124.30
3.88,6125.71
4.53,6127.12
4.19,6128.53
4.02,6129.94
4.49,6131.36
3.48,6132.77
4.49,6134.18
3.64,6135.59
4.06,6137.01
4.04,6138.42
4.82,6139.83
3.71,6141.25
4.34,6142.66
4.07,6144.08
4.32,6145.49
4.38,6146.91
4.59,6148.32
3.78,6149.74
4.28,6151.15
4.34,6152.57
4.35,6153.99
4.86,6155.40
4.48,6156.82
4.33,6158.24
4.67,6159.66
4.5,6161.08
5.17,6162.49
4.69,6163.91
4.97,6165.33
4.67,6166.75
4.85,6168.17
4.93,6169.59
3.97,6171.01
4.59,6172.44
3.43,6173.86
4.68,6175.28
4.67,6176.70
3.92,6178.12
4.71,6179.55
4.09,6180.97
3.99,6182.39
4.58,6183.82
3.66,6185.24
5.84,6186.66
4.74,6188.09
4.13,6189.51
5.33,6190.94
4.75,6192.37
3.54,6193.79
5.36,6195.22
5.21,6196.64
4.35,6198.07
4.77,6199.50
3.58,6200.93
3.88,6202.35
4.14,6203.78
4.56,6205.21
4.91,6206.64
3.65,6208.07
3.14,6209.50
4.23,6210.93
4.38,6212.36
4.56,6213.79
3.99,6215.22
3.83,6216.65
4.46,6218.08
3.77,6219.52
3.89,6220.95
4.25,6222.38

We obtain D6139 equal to 2.2 angstrom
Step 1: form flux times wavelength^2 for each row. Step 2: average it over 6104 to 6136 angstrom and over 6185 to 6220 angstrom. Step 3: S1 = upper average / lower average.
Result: 1.1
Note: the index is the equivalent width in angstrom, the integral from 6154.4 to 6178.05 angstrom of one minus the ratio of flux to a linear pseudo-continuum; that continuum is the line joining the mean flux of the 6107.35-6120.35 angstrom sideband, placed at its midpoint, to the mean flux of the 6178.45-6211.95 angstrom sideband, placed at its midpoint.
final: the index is -0.8 angstrom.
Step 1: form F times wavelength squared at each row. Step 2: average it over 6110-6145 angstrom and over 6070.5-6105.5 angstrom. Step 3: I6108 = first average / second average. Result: 0.99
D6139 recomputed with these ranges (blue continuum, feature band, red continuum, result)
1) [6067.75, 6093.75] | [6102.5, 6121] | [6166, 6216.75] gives 0.4 angstrom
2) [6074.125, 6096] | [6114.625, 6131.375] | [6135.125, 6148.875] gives 0.2 angstrom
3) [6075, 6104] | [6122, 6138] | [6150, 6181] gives 1.5 angstrom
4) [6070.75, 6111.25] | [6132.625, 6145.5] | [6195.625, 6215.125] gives 0.6 angstrom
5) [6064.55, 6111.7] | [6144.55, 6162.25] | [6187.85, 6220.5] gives -0.5 angstrom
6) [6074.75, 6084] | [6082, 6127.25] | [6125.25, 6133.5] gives 0.3 angstrom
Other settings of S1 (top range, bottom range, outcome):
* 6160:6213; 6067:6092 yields 1.04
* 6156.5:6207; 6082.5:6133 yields 1.08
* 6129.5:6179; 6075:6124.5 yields 1.02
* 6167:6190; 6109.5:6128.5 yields 1.05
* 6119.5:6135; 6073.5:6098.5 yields 0.94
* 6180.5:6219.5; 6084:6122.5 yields 1.04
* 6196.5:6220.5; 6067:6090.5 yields 0.99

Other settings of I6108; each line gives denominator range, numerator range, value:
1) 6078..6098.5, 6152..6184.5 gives 1.04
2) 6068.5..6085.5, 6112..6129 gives 0.98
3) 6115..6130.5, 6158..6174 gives 1.11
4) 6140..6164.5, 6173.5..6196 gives 1.03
